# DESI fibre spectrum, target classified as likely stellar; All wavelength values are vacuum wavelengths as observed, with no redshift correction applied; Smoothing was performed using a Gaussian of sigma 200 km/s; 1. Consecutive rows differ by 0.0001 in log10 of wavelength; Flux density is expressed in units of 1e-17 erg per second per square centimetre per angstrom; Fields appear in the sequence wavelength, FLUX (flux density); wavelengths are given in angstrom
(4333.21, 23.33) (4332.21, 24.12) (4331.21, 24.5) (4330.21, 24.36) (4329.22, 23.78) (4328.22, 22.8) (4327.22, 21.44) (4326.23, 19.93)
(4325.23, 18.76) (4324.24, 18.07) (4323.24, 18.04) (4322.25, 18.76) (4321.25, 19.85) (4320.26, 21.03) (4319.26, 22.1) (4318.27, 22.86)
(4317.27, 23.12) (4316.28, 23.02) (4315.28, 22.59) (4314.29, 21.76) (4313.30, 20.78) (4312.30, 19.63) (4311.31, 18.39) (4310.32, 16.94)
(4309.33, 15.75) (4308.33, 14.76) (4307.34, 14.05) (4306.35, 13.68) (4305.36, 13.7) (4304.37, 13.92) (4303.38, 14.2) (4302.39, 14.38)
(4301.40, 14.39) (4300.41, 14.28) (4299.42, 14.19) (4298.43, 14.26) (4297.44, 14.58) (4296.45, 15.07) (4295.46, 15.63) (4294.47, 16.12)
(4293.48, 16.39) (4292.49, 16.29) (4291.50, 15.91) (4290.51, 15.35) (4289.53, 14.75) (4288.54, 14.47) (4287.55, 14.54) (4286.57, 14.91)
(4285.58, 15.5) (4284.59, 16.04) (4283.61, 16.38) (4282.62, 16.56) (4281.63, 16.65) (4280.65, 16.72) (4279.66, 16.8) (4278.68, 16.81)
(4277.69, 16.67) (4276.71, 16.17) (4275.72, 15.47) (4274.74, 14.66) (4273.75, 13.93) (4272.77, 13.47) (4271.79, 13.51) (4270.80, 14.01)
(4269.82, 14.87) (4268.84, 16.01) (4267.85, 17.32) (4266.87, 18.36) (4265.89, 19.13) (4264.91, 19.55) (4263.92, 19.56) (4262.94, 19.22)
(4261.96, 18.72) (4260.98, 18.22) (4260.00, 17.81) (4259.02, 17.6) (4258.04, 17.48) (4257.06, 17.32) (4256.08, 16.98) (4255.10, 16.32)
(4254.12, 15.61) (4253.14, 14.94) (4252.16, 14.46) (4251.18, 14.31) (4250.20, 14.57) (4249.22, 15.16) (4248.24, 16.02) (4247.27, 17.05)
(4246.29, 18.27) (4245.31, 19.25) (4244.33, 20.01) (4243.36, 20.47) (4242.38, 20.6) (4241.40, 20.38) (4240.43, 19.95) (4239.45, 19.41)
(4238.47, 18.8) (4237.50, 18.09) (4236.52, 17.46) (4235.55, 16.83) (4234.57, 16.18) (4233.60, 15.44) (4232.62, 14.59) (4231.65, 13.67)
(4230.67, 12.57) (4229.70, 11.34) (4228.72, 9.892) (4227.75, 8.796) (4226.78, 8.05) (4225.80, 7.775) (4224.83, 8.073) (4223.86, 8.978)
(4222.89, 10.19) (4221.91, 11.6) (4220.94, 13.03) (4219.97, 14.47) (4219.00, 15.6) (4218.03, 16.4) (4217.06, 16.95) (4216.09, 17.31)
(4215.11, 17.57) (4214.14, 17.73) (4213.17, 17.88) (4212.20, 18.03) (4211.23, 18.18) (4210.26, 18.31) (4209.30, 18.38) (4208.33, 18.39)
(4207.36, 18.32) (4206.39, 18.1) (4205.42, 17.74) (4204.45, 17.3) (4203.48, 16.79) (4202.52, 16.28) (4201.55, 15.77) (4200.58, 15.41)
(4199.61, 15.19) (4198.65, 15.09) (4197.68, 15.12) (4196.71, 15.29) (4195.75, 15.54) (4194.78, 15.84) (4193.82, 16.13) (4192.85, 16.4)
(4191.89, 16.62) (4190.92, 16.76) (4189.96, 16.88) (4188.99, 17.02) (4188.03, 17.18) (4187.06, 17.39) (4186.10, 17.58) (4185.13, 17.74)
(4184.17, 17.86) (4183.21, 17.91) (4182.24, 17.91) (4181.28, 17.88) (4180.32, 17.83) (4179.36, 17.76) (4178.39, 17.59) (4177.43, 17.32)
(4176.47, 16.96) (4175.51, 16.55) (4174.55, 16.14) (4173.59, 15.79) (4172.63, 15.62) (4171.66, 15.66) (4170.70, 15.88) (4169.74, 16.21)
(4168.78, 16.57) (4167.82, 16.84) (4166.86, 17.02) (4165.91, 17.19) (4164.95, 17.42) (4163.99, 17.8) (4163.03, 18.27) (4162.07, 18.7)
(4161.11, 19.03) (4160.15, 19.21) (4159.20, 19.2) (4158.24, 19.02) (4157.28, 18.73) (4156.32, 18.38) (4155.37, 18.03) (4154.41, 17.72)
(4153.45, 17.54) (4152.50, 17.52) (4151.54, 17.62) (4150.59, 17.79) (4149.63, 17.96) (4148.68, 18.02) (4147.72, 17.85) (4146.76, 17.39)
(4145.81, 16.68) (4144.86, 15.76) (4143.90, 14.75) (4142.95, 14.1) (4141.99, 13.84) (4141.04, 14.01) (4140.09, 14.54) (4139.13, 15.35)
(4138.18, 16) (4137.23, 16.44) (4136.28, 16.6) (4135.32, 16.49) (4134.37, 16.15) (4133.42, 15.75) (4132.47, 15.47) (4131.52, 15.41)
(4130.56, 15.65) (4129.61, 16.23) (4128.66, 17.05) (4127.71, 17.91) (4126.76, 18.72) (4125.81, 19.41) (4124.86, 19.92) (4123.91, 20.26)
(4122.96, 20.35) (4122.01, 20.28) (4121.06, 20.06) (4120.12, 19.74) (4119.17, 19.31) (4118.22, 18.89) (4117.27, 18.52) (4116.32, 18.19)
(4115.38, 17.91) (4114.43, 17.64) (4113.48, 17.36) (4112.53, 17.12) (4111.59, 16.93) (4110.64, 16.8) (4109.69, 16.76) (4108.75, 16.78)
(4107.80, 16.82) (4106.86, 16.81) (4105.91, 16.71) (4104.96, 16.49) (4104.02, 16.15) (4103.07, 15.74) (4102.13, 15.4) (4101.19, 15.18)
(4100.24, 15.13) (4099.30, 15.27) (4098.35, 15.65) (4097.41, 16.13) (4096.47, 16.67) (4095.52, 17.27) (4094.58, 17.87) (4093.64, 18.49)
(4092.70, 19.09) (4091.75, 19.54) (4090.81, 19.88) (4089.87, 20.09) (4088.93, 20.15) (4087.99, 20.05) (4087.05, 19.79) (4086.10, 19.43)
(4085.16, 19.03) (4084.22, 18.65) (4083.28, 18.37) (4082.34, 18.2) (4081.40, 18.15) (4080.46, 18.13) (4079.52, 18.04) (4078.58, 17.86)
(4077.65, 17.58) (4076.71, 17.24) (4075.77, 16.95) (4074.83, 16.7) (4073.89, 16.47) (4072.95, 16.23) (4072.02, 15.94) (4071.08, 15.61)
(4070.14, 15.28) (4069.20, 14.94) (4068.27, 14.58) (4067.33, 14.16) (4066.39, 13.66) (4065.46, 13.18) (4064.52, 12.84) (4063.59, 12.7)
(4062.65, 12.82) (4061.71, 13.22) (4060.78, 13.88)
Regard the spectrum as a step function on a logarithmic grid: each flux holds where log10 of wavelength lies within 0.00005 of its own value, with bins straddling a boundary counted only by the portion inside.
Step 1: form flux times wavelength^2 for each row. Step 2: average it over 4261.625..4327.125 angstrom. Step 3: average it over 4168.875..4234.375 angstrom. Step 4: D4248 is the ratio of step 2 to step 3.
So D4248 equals 1.13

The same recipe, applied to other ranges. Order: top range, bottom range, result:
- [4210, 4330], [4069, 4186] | 1.02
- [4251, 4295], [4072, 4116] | 1.01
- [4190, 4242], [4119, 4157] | 0.94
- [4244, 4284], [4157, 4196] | 1.00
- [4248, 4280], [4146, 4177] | 0.98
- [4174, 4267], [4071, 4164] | 0.98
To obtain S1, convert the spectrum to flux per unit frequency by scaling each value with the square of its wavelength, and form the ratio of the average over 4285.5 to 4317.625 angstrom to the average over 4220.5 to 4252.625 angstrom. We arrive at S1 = 1.13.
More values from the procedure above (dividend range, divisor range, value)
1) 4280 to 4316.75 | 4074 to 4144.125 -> 1.01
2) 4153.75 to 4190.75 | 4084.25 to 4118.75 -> 1.03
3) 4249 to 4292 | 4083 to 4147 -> 1.01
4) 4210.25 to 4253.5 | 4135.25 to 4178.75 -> 0.94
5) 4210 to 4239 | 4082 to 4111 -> 0.87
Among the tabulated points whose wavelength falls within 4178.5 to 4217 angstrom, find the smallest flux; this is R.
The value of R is 15.09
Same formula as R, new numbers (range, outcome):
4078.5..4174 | 13.84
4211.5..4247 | 7.775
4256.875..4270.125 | 14.87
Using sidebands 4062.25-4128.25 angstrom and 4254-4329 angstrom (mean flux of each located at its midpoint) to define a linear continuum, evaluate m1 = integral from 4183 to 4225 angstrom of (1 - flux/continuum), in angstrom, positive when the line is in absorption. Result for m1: 2.4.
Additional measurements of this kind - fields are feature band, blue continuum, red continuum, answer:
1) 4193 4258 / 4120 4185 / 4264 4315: 2.9 angstrom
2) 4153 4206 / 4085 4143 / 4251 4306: -0.9 angstrom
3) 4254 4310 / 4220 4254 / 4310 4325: 6.2 angstrom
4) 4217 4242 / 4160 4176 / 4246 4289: 3.9 angstrom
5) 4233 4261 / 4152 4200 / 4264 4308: -2.3 angstrom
